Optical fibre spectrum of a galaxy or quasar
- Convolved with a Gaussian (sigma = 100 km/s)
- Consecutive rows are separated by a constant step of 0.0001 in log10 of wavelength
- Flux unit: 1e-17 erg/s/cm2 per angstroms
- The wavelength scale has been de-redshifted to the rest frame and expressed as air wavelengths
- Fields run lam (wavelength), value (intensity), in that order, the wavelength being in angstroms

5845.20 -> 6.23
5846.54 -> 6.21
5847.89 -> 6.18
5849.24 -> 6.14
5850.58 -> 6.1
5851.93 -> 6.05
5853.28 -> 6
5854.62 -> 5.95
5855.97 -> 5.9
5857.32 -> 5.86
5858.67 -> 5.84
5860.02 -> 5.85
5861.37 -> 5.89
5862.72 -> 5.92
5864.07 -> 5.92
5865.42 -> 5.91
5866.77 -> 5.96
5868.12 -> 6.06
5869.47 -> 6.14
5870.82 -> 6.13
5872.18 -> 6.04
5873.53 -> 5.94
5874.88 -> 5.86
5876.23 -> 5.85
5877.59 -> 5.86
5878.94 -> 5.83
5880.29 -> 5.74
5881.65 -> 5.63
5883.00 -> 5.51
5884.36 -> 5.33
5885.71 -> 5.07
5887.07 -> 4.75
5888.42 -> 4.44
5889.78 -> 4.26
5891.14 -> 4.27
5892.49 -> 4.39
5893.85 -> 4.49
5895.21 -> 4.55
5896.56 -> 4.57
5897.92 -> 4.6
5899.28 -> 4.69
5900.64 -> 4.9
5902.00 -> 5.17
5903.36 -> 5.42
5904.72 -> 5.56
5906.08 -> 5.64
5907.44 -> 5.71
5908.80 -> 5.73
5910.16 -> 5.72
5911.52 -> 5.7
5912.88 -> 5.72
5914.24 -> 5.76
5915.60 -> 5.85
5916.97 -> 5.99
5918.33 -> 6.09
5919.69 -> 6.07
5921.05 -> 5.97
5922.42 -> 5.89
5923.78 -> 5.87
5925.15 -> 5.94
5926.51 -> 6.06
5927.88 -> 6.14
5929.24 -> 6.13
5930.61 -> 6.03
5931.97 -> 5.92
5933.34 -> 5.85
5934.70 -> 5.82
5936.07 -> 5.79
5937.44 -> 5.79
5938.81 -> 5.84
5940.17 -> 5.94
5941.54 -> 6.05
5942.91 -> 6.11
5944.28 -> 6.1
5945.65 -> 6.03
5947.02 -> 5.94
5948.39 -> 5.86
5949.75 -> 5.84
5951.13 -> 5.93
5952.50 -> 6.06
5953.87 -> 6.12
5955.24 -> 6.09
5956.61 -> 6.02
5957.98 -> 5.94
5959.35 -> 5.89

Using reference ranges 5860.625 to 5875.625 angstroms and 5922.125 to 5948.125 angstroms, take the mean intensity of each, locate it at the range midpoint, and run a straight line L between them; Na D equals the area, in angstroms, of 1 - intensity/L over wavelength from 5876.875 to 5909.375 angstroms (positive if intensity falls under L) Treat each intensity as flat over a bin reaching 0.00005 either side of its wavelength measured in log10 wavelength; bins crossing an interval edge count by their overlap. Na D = 4.82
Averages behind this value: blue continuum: 5.98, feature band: 5.09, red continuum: 5.96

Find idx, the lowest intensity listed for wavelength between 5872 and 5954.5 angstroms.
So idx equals 4.26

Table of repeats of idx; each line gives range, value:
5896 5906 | 4.57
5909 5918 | 5.7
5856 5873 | 5.84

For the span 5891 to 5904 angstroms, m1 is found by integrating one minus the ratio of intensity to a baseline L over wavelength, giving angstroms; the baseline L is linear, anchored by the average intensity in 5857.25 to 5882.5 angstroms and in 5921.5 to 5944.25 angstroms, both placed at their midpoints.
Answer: 2.6 angstroms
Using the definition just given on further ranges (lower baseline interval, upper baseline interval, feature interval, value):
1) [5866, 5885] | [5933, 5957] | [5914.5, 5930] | -0.2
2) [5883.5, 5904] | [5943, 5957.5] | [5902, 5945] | -3.8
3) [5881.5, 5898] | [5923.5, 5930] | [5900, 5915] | -0.5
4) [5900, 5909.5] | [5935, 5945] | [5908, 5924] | -0.7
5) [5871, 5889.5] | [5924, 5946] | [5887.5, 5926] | 2.8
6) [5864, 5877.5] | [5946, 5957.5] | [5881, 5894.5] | 2.6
